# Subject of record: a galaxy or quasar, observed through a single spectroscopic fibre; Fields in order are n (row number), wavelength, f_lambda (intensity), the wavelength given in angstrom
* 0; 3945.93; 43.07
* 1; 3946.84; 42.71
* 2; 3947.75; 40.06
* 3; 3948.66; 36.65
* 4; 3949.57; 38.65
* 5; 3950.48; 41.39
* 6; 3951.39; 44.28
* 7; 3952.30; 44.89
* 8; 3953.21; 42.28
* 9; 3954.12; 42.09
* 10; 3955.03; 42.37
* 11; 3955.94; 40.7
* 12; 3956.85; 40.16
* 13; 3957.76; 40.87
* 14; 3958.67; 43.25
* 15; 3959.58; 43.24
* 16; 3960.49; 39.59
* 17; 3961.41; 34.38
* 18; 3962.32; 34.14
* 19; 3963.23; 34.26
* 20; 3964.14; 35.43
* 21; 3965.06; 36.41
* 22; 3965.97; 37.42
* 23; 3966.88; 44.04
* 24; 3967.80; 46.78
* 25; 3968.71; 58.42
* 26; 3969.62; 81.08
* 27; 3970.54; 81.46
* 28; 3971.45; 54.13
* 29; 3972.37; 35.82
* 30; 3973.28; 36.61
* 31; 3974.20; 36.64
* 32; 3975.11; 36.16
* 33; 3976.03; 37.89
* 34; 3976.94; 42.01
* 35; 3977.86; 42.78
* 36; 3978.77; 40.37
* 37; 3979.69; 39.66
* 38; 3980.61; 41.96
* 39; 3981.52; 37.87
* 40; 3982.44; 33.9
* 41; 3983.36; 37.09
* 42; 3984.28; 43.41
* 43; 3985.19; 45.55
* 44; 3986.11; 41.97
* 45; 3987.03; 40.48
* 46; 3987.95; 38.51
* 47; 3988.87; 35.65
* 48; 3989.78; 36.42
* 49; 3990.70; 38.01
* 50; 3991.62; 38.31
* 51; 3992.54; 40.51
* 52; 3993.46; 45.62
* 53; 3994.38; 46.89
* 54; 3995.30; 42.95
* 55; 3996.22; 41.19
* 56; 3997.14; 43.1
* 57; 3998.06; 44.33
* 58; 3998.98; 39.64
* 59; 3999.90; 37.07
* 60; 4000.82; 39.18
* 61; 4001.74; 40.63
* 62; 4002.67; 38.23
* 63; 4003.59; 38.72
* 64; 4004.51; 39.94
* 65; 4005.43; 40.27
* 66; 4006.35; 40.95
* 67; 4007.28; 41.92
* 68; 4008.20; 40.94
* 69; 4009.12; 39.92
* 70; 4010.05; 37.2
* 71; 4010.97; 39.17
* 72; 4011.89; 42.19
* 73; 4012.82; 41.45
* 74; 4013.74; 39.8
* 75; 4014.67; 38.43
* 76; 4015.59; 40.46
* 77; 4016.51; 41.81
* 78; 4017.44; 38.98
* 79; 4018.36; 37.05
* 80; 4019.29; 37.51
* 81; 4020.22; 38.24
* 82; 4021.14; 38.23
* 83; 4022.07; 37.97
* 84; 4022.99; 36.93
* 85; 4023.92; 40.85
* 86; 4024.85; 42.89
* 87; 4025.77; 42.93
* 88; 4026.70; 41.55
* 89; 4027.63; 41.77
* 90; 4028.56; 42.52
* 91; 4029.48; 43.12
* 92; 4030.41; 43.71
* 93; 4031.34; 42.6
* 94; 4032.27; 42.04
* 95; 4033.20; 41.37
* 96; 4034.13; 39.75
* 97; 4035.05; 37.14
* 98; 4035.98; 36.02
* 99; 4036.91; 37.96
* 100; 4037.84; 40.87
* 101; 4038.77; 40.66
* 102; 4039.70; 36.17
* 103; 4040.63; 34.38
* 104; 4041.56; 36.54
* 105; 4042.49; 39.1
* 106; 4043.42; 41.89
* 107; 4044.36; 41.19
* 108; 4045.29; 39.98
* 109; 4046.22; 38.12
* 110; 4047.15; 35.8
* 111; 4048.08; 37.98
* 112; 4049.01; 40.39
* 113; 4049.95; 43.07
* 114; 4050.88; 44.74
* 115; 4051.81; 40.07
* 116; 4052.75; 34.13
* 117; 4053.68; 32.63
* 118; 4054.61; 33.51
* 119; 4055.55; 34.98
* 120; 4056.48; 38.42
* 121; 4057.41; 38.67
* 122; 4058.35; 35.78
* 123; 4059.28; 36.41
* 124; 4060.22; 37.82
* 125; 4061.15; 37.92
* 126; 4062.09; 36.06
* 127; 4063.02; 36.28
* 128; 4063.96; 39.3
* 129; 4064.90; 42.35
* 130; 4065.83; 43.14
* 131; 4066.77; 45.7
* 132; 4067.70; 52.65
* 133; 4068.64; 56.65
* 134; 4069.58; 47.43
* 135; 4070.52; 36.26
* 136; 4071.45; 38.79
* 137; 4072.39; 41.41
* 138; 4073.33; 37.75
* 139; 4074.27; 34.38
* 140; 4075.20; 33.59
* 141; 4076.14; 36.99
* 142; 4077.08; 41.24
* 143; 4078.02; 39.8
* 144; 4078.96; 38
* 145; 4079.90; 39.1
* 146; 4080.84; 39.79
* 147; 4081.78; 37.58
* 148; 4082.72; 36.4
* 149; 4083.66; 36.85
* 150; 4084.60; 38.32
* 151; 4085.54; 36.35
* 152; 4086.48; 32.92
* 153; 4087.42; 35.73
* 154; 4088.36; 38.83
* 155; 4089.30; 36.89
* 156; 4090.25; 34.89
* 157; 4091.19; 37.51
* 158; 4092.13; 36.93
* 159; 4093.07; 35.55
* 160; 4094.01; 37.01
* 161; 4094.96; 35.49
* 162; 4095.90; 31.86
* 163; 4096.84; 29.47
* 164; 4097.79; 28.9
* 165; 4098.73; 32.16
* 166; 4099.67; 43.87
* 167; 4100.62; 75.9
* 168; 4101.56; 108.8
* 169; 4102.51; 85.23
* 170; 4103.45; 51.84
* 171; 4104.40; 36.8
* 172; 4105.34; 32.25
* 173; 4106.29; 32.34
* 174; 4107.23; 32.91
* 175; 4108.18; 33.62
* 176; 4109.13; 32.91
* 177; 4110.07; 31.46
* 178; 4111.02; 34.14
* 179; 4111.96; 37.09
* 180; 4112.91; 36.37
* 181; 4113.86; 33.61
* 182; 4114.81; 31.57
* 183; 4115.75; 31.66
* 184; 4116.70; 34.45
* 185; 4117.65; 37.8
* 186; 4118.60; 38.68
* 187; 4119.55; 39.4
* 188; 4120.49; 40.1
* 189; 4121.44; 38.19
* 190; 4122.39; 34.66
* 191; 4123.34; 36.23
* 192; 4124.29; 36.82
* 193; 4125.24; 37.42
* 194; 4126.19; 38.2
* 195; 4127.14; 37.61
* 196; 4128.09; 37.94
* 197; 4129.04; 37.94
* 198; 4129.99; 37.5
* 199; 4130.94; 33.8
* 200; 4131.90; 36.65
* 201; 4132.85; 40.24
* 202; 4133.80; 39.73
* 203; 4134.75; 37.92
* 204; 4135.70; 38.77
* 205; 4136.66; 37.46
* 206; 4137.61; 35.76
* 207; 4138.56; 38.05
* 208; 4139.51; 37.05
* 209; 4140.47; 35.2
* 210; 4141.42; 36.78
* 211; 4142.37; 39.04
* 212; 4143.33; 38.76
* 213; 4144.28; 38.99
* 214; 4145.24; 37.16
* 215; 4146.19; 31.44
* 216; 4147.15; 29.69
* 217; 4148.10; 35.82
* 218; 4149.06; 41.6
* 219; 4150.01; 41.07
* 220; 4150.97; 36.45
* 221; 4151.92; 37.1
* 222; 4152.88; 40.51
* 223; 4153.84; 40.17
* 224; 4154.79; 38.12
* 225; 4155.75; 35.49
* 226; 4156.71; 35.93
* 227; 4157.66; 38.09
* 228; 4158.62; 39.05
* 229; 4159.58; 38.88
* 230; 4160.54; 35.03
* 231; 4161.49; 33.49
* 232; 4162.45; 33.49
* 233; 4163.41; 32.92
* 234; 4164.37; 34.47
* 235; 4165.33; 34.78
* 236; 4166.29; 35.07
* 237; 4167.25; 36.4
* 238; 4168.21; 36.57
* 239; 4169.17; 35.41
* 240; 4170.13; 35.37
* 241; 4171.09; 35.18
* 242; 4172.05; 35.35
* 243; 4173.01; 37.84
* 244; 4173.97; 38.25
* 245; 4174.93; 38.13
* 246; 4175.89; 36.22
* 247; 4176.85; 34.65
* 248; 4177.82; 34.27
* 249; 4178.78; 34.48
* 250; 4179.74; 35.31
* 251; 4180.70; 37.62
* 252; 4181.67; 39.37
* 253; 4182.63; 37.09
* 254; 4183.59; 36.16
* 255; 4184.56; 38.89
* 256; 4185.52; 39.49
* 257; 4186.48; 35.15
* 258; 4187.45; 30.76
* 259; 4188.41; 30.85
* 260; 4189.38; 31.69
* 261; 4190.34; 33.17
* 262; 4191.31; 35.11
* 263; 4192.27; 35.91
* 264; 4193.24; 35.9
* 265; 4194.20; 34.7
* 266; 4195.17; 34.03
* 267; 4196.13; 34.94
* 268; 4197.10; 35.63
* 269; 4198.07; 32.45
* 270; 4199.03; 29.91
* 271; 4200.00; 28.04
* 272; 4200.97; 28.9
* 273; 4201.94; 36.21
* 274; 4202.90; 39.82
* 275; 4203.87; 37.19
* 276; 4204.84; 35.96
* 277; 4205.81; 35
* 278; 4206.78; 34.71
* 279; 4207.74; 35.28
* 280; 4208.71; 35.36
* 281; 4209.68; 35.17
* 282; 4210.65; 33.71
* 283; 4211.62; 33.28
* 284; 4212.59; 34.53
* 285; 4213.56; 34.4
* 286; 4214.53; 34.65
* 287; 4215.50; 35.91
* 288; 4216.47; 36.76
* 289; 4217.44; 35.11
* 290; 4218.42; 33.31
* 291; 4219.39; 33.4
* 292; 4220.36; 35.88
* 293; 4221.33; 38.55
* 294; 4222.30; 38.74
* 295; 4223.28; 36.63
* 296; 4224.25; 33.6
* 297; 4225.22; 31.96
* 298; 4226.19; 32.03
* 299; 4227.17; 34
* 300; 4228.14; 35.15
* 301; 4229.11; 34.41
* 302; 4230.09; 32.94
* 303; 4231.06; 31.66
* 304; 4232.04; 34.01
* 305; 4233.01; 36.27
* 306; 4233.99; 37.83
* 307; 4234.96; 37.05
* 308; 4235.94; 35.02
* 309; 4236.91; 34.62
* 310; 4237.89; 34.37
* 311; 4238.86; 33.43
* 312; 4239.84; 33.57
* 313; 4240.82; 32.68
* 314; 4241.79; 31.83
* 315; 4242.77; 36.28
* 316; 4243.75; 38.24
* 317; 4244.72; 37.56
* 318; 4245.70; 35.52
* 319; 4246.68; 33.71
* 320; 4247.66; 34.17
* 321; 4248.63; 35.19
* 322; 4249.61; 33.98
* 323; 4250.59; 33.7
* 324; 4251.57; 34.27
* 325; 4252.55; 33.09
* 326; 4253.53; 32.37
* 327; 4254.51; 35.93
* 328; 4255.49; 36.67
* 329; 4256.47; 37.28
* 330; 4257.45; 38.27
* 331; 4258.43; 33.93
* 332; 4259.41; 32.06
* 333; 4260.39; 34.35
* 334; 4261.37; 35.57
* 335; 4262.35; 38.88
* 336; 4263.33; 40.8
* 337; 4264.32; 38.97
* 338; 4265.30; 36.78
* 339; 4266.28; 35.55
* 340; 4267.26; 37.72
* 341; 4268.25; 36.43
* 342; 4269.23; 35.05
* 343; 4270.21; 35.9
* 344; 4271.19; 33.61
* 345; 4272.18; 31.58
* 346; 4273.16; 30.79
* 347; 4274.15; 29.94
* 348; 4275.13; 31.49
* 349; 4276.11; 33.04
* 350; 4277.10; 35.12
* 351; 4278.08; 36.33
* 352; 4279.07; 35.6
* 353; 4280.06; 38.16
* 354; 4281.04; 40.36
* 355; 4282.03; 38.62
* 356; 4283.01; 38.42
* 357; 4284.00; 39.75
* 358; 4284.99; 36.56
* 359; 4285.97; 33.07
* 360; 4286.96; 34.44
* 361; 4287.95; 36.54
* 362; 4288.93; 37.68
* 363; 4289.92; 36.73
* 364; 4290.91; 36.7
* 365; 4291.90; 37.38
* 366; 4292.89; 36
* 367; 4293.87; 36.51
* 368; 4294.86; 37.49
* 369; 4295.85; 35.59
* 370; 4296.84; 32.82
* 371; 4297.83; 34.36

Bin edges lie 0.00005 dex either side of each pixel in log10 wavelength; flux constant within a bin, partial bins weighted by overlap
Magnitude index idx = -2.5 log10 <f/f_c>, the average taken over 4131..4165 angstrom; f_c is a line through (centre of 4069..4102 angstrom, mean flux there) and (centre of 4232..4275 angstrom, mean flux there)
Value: 0.04 mag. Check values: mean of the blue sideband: 40.1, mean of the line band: 37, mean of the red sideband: 35.1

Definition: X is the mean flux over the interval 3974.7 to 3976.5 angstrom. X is 37.1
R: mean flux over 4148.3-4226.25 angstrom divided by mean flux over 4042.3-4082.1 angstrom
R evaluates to 0.90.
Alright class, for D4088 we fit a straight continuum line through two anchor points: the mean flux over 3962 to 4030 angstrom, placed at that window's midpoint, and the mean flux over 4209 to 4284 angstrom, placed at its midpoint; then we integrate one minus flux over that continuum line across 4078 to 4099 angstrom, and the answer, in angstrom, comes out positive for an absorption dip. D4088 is 1.73 angstrom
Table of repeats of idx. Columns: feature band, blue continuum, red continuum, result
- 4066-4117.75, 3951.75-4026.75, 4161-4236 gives -0.052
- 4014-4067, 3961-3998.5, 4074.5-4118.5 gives 0.045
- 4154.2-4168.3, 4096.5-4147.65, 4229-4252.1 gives 0.055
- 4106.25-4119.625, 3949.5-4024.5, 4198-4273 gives 0.108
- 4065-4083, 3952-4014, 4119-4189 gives -0.051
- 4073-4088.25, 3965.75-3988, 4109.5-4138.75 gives 0.052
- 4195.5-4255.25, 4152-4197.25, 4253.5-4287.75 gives 0.037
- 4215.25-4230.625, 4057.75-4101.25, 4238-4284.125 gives 0.039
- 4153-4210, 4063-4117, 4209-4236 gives 0.032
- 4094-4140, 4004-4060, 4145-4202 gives -0.070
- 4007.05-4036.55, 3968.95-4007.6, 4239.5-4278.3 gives 0.033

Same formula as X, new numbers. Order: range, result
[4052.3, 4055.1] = 33.4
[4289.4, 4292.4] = 36.8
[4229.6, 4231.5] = 32.3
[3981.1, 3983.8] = 36.2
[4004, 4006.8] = 40.4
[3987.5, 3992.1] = 37.4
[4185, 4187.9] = 35.3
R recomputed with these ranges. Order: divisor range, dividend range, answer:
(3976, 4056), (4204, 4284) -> 0.88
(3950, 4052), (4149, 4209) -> 0.87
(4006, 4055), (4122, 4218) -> 0.91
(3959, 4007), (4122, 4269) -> 0.85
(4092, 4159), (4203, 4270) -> 0.91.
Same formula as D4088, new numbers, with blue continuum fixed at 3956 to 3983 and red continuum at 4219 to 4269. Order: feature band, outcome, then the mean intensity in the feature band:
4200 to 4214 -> 0.60 angstrom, 34.7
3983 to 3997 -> 0.48 angstrom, 40.9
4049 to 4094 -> 1.54 angstrom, 38.7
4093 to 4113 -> -1.84 angstrom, 42.8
